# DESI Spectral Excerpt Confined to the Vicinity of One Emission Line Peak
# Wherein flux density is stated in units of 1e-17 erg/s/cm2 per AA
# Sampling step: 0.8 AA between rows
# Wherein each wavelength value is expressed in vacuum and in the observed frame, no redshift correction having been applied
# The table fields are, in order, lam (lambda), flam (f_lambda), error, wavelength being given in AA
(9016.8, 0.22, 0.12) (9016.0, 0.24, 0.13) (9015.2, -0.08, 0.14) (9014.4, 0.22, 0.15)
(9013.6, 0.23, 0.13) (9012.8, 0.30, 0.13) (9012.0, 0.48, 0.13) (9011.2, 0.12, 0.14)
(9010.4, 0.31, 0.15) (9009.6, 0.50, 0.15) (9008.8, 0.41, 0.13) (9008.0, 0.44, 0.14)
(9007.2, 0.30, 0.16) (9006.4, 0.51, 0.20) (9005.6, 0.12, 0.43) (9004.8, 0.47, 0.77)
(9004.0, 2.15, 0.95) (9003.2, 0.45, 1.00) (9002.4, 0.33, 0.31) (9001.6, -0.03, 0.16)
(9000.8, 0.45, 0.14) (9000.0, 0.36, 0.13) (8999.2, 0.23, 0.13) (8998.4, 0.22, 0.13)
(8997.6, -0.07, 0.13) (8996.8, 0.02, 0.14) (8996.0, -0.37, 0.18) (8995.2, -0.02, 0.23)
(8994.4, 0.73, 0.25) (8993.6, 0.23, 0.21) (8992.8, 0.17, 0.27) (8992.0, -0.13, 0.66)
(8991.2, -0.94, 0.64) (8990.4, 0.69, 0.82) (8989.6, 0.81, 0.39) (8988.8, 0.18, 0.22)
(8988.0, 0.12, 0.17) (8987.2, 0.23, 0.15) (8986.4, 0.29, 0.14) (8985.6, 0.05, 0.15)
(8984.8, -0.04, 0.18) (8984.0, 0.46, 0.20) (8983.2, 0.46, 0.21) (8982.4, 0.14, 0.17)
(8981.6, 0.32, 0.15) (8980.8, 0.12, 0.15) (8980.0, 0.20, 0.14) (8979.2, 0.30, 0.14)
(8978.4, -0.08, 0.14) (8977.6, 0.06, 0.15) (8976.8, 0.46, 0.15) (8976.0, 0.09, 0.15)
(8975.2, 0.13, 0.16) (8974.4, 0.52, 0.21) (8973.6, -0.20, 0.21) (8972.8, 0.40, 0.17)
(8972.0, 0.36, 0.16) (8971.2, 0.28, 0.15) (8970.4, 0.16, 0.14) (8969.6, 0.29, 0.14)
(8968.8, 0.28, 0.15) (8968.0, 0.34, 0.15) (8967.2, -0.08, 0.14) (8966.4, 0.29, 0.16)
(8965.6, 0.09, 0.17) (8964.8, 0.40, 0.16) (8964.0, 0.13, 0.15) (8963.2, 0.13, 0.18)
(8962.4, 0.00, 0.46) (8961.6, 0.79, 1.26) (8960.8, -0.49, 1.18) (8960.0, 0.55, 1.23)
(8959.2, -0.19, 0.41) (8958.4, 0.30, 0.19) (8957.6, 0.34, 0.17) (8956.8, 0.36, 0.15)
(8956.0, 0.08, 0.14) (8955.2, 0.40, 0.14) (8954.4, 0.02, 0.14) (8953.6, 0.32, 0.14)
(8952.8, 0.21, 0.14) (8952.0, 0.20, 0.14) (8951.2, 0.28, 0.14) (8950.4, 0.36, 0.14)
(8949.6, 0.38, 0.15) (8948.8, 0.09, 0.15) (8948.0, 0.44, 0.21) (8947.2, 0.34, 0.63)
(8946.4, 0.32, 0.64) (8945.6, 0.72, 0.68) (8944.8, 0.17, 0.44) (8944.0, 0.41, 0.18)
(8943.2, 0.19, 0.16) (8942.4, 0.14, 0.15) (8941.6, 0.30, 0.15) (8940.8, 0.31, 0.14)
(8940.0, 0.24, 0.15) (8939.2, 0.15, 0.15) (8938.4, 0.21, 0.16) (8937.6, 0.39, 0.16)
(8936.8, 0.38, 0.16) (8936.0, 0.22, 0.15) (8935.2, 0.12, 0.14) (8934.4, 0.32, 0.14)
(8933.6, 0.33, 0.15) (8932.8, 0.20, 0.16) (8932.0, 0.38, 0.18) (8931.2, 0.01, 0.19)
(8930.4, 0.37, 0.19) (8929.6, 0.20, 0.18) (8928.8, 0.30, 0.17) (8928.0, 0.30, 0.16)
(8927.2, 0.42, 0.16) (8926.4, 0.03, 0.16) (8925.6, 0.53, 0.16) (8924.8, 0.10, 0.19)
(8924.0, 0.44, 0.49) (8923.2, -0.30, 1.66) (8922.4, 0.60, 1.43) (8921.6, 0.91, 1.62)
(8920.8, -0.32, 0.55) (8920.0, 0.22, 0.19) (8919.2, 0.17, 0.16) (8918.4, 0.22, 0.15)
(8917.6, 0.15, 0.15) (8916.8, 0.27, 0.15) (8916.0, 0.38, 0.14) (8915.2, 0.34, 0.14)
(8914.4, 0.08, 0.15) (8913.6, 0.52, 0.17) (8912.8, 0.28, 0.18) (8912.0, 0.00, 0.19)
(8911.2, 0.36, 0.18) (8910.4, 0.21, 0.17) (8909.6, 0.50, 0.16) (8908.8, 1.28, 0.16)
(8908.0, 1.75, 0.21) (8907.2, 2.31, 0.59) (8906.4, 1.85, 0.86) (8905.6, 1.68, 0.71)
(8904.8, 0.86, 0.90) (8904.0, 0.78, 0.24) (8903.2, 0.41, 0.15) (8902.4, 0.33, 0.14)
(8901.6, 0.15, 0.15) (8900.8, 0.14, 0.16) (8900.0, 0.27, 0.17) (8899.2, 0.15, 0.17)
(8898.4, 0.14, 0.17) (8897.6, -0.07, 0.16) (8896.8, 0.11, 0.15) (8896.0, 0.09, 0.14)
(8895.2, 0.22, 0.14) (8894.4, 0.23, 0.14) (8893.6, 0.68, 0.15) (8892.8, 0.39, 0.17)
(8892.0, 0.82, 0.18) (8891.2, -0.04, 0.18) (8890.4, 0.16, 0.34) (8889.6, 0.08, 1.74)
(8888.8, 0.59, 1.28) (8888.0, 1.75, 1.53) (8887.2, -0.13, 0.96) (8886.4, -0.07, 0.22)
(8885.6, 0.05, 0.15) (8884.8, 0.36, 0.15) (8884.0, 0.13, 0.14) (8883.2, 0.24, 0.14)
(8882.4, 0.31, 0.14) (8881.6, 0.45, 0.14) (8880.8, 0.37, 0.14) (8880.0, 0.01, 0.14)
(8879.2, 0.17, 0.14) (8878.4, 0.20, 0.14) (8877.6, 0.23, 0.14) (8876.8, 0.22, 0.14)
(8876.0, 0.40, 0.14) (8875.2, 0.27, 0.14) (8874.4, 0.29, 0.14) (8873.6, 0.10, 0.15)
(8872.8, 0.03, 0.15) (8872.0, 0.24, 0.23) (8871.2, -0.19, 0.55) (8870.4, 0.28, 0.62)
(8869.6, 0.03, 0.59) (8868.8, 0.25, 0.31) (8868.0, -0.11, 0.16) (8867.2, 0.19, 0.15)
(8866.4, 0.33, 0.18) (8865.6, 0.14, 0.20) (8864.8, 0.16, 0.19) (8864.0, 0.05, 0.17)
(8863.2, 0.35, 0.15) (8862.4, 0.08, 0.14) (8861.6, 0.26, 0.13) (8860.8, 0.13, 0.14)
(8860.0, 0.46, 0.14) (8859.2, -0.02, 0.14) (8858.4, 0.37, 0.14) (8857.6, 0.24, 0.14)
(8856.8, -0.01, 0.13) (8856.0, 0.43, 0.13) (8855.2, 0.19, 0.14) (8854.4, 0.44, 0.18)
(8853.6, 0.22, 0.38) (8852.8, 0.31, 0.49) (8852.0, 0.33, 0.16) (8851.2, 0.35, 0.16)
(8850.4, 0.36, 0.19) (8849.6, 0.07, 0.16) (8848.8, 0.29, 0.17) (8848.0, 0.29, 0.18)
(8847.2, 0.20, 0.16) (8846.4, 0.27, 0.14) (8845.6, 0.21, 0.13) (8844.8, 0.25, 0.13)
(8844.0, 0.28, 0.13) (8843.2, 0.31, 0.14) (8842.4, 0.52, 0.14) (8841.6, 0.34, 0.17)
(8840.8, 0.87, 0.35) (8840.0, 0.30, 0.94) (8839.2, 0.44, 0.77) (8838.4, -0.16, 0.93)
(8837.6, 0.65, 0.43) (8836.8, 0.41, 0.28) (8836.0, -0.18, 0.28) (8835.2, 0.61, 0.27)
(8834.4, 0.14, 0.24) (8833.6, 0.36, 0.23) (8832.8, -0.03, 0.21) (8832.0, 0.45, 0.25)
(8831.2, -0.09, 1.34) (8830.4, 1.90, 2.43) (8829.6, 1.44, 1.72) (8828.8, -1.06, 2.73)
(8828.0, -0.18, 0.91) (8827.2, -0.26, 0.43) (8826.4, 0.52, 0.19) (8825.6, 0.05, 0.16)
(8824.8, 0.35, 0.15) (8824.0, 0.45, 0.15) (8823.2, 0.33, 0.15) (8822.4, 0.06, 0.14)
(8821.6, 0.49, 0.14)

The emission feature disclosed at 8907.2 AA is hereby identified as H-beta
